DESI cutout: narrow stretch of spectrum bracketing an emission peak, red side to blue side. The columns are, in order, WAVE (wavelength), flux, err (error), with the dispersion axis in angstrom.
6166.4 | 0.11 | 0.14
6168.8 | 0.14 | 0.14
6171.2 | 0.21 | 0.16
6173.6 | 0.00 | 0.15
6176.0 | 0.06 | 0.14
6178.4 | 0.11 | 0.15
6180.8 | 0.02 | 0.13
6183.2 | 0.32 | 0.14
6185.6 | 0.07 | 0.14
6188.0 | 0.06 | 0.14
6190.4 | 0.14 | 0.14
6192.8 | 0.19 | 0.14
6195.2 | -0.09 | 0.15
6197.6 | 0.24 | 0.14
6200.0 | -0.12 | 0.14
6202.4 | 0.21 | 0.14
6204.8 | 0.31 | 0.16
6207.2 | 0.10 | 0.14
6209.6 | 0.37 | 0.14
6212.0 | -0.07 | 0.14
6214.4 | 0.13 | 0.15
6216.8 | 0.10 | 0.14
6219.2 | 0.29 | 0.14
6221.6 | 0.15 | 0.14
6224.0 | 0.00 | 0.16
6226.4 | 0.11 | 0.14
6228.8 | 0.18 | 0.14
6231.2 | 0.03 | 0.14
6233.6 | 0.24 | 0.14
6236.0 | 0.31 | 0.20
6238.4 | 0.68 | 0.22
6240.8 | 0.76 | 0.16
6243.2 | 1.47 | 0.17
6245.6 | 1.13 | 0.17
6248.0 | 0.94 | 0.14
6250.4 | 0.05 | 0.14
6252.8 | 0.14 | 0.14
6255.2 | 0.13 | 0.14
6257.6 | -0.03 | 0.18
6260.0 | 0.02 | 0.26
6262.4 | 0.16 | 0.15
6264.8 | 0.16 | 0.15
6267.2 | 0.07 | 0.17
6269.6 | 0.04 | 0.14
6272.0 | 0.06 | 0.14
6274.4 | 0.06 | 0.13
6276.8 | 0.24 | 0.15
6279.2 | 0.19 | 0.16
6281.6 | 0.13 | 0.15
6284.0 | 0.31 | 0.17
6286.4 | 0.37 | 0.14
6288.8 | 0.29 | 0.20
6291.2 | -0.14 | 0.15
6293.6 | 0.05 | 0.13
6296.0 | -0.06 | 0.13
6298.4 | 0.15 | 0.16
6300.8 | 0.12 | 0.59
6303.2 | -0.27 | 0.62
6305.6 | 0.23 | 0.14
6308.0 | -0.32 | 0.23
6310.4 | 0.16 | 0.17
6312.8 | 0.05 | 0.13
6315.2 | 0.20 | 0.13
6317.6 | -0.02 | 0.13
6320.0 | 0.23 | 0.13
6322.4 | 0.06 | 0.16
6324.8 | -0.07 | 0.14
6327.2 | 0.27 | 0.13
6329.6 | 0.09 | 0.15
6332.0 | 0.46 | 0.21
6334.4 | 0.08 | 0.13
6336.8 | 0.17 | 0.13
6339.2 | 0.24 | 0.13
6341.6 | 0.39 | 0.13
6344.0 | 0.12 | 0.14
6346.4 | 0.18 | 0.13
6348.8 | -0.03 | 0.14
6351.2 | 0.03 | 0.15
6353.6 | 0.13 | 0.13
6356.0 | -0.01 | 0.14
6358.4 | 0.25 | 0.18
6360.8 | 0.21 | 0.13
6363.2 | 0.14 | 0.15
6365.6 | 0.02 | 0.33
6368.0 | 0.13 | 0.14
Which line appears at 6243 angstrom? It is [O II] 3727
